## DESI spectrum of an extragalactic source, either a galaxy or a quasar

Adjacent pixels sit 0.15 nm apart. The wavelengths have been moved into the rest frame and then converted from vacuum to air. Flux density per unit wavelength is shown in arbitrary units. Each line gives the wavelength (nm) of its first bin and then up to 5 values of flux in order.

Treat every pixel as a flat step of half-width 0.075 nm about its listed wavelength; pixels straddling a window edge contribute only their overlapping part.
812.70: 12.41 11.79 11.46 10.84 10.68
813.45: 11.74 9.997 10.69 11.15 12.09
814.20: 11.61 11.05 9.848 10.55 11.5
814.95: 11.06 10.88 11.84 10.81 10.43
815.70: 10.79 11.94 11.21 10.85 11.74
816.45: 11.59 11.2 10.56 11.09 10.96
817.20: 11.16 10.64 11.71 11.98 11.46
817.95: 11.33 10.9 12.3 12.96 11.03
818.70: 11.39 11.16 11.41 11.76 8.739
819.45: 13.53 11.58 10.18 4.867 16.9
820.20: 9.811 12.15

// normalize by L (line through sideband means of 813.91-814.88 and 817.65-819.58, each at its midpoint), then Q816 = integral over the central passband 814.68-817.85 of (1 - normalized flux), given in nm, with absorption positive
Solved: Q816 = 0.03 nm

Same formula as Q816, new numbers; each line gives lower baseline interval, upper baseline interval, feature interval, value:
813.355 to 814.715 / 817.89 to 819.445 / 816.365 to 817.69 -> 0.01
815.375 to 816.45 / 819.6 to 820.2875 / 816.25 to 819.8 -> -0.16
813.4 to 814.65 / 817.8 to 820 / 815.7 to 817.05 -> -0.03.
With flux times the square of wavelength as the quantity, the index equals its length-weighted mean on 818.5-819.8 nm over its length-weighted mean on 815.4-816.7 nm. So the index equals 1.0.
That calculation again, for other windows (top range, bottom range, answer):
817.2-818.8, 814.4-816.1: 1.06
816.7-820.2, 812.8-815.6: 1.03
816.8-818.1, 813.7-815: 1.02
